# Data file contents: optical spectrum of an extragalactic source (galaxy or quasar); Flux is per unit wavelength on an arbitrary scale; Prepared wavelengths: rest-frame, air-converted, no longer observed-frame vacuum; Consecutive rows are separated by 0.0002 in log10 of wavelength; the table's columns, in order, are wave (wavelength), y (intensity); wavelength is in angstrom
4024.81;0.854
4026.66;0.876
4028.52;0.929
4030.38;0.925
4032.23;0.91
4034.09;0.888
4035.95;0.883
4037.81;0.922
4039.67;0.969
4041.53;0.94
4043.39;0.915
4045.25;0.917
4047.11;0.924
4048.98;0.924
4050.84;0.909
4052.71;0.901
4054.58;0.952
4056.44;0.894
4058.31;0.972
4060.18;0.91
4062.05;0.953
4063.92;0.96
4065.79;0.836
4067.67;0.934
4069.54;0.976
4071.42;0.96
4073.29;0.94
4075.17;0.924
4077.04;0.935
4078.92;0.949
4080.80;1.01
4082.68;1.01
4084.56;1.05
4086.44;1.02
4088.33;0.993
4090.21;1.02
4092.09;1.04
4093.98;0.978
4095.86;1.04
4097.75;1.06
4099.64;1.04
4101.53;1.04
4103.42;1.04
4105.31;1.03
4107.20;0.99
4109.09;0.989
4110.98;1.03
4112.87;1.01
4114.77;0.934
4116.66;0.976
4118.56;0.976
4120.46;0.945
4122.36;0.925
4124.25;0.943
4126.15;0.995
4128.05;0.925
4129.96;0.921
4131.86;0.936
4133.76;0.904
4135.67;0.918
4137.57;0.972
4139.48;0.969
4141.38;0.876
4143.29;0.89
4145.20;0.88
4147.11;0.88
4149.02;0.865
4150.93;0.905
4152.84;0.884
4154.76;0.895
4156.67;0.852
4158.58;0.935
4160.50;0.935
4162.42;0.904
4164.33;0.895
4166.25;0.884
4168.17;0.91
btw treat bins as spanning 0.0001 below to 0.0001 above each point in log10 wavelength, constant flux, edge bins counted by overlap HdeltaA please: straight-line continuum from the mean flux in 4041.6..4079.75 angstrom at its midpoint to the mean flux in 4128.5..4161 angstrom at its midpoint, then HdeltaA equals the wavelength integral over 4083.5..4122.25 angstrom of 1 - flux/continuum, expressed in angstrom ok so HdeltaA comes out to -3.8 angstrom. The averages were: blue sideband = 0.93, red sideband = 0.907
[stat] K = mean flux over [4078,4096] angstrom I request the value 1.01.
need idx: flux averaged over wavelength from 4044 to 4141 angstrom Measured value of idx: 0.966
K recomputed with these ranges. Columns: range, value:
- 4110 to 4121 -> 0.98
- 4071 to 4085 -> 0.97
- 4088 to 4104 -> 1.03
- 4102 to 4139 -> 0.967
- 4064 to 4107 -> 0.991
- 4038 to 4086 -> 0.943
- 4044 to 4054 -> 0.916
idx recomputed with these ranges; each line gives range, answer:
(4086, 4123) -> 1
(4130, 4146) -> 0.919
